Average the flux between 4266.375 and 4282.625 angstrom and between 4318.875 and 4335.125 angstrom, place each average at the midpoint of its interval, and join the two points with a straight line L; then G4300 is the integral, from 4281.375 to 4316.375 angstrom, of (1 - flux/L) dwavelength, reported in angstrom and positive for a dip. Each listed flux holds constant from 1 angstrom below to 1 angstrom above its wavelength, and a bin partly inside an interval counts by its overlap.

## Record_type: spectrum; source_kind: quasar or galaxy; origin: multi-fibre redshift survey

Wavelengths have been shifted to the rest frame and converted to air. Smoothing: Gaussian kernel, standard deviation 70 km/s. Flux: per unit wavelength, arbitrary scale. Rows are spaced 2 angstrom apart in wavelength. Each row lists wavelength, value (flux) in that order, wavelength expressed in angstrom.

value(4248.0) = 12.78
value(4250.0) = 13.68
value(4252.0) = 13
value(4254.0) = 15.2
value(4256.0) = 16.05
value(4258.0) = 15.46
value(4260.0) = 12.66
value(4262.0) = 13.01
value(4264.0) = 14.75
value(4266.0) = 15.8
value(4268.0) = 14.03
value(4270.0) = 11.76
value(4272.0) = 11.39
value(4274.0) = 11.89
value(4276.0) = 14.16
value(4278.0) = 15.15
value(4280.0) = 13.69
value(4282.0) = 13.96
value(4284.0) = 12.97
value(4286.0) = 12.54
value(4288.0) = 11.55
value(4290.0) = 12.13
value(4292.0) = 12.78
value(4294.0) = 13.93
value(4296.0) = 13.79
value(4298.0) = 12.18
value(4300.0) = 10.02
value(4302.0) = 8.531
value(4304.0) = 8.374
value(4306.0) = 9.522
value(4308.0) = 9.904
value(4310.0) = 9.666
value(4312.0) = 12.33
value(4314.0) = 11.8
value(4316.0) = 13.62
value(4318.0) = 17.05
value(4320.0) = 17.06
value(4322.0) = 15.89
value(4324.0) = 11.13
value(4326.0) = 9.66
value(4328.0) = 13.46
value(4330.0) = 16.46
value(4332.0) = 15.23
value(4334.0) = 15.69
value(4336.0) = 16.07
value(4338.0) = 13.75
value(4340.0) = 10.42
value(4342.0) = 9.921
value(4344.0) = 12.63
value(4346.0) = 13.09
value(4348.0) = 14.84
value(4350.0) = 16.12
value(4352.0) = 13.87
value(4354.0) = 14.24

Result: 5.61 angstrom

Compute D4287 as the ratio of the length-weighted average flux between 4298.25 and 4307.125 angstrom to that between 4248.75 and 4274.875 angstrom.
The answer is 0.68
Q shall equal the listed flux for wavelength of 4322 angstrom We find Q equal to 15.89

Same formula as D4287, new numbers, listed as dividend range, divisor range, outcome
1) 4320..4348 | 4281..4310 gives 1.17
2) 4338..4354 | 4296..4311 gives 1.31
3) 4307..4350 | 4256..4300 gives 1.01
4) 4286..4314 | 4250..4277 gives 0.81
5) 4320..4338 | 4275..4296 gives 1.08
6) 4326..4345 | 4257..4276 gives 1.00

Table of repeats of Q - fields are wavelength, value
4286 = 12.54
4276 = 14.16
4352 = 13.87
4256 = 16.05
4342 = 9.921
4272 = 11.39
